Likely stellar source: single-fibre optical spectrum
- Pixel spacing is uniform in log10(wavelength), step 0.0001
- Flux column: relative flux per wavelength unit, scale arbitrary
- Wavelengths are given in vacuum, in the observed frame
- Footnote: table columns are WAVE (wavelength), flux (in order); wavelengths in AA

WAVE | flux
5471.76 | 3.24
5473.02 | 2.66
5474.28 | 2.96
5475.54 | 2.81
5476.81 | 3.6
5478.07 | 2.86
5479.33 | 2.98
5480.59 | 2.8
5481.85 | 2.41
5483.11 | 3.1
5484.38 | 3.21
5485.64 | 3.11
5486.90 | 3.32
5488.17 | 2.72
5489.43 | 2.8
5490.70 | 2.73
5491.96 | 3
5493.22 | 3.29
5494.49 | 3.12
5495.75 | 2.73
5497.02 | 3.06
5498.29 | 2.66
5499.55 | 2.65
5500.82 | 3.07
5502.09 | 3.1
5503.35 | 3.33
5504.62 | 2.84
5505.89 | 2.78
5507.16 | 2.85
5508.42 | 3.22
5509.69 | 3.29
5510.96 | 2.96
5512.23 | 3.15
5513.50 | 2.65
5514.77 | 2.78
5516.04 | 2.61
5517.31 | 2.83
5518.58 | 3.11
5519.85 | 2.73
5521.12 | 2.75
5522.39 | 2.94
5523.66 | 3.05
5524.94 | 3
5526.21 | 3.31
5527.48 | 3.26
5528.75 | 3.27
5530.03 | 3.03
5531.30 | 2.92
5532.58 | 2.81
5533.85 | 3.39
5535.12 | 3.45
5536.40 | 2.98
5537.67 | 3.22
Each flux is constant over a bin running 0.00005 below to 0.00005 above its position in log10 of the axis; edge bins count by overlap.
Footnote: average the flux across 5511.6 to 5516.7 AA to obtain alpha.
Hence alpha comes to 2.8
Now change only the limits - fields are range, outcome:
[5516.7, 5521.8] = 2.86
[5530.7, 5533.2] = 2.86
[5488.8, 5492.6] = 2.85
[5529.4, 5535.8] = 3.12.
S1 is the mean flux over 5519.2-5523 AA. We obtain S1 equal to 2.81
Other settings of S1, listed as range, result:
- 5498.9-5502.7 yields 2.94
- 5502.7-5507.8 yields 2.96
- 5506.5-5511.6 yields 3.08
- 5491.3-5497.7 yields 3.04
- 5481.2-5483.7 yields 2.75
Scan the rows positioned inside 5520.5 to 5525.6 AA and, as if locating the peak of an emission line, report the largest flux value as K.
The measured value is 3.05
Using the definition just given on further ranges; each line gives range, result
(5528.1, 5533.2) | 3.27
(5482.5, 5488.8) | 3.32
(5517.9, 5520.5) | 3.11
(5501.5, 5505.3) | 3.33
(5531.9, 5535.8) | 3.45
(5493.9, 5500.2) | 3.12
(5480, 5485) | 3.21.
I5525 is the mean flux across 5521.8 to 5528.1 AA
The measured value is 3.11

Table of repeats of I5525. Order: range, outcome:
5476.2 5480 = 3.14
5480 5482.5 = 2.61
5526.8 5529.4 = 3.26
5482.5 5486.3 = 3.14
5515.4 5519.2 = 2.85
